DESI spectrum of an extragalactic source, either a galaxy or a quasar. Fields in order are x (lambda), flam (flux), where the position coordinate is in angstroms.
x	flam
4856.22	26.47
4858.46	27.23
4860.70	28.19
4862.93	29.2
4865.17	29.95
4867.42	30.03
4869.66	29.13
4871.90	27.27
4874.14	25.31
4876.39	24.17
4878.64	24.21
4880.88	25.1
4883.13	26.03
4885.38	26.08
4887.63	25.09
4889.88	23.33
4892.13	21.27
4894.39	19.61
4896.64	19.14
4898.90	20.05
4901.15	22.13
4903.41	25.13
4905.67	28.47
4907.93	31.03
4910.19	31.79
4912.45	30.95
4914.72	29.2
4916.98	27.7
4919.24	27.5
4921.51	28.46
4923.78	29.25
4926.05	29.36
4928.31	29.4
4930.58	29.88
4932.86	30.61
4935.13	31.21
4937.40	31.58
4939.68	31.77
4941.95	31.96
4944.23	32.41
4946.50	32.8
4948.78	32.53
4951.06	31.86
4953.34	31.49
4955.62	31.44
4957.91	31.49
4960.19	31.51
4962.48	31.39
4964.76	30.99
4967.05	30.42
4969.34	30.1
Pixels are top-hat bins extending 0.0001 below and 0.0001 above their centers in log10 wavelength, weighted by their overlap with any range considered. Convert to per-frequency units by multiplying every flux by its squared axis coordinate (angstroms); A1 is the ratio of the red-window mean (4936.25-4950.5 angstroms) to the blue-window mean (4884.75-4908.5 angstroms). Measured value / 1.39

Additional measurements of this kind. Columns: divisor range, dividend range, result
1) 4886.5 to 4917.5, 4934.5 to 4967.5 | 1.28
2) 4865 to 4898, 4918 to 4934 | 1.20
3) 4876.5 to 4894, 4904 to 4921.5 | 1.22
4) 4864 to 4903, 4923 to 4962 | 1.30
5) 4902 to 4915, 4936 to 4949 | 1.11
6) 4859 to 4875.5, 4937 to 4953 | 1.17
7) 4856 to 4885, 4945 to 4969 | 1.21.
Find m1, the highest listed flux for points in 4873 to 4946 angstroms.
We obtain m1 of 32.41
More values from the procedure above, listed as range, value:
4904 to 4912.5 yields 31.79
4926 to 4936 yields 31.21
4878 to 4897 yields 26.08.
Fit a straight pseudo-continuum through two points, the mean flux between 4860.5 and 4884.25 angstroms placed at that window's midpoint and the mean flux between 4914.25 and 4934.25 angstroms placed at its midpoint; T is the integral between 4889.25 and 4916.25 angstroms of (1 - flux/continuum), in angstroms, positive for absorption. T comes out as 2.91 angstroms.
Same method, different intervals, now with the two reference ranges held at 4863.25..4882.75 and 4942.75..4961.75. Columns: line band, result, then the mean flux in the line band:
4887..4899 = 2.9 angstroms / 21.4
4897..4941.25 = 1.9 angstroms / 28.6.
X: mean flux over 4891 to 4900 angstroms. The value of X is 20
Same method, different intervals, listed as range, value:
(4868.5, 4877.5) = 26.5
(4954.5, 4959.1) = 31.4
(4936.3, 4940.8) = 31.6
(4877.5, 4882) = 24.7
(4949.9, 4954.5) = 31.7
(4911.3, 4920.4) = 28.8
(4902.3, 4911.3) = 29.1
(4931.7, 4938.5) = 31.1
